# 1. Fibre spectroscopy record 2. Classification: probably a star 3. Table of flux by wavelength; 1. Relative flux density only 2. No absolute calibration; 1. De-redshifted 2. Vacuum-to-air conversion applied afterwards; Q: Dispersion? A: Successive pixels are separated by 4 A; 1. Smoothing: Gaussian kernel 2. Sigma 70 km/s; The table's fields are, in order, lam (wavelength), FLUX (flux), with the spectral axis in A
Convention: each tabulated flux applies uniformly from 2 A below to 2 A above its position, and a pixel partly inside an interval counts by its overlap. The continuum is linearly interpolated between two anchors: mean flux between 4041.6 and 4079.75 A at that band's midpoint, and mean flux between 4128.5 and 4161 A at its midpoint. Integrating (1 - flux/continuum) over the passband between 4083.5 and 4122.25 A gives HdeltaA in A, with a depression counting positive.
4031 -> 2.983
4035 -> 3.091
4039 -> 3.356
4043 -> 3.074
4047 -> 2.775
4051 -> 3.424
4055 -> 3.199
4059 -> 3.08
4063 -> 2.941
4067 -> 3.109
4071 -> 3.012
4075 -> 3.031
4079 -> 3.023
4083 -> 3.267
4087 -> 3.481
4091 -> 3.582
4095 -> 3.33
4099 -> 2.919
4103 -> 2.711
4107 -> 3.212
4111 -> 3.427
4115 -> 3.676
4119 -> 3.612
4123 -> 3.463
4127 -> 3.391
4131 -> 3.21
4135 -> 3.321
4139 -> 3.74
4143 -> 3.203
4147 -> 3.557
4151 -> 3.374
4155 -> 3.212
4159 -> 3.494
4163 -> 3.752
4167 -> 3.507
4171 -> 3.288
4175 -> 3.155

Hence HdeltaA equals -1.2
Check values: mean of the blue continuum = 3.07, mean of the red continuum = 3.39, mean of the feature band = 3.33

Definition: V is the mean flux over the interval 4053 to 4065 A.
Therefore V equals 3.07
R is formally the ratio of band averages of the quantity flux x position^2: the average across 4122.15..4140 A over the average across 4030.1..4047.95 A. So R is 1.16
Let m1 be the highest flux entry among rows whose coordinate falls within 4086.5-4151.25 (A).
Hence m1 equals 3.74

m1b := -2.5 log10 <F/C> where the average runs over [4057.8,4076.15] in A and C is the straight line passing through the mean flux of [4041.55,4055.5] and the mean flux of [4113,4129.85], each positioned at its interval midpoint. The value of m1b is 0.063 mag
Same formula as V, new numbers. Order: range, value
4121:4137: 3.35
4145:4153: 3.47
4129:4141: 3.42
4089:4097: 3.46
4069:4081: 3.02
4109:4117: 3.55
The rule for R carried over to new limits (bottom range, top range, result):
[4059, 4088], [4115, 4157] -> 1.13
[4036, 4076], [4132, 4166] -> 1.16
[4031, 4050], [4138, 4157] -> 1.16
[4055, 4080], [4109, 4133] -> 1.17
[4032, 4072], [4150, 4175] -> 1.16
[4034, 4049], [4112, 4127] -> 1.20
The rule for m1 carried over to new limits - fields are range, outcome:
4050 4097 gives 3.582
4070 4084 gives 3.267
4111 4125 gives 3.676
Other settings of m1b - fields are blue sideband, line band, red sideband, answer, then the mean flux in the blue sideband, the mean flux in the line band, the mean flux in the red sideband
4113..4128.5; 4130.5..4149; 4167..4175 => 0.010 mag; 3.54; 3.42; 3.31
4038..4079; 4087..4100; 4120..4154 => -0.035 mag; 3.09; 3.34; 3.41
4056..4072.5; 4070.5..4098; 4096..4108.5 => -0.085 mag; 3.05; 3.25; 2.97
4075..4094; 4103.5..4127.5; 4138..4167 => -0.013 mag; 3.31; 3.42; 3.47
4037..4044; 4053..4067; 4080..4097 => 0.075 mag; 3.24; 3.08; 3.39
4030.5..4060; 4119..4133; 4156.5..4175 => -0.012 mag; 3.13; 3.39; 3.46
